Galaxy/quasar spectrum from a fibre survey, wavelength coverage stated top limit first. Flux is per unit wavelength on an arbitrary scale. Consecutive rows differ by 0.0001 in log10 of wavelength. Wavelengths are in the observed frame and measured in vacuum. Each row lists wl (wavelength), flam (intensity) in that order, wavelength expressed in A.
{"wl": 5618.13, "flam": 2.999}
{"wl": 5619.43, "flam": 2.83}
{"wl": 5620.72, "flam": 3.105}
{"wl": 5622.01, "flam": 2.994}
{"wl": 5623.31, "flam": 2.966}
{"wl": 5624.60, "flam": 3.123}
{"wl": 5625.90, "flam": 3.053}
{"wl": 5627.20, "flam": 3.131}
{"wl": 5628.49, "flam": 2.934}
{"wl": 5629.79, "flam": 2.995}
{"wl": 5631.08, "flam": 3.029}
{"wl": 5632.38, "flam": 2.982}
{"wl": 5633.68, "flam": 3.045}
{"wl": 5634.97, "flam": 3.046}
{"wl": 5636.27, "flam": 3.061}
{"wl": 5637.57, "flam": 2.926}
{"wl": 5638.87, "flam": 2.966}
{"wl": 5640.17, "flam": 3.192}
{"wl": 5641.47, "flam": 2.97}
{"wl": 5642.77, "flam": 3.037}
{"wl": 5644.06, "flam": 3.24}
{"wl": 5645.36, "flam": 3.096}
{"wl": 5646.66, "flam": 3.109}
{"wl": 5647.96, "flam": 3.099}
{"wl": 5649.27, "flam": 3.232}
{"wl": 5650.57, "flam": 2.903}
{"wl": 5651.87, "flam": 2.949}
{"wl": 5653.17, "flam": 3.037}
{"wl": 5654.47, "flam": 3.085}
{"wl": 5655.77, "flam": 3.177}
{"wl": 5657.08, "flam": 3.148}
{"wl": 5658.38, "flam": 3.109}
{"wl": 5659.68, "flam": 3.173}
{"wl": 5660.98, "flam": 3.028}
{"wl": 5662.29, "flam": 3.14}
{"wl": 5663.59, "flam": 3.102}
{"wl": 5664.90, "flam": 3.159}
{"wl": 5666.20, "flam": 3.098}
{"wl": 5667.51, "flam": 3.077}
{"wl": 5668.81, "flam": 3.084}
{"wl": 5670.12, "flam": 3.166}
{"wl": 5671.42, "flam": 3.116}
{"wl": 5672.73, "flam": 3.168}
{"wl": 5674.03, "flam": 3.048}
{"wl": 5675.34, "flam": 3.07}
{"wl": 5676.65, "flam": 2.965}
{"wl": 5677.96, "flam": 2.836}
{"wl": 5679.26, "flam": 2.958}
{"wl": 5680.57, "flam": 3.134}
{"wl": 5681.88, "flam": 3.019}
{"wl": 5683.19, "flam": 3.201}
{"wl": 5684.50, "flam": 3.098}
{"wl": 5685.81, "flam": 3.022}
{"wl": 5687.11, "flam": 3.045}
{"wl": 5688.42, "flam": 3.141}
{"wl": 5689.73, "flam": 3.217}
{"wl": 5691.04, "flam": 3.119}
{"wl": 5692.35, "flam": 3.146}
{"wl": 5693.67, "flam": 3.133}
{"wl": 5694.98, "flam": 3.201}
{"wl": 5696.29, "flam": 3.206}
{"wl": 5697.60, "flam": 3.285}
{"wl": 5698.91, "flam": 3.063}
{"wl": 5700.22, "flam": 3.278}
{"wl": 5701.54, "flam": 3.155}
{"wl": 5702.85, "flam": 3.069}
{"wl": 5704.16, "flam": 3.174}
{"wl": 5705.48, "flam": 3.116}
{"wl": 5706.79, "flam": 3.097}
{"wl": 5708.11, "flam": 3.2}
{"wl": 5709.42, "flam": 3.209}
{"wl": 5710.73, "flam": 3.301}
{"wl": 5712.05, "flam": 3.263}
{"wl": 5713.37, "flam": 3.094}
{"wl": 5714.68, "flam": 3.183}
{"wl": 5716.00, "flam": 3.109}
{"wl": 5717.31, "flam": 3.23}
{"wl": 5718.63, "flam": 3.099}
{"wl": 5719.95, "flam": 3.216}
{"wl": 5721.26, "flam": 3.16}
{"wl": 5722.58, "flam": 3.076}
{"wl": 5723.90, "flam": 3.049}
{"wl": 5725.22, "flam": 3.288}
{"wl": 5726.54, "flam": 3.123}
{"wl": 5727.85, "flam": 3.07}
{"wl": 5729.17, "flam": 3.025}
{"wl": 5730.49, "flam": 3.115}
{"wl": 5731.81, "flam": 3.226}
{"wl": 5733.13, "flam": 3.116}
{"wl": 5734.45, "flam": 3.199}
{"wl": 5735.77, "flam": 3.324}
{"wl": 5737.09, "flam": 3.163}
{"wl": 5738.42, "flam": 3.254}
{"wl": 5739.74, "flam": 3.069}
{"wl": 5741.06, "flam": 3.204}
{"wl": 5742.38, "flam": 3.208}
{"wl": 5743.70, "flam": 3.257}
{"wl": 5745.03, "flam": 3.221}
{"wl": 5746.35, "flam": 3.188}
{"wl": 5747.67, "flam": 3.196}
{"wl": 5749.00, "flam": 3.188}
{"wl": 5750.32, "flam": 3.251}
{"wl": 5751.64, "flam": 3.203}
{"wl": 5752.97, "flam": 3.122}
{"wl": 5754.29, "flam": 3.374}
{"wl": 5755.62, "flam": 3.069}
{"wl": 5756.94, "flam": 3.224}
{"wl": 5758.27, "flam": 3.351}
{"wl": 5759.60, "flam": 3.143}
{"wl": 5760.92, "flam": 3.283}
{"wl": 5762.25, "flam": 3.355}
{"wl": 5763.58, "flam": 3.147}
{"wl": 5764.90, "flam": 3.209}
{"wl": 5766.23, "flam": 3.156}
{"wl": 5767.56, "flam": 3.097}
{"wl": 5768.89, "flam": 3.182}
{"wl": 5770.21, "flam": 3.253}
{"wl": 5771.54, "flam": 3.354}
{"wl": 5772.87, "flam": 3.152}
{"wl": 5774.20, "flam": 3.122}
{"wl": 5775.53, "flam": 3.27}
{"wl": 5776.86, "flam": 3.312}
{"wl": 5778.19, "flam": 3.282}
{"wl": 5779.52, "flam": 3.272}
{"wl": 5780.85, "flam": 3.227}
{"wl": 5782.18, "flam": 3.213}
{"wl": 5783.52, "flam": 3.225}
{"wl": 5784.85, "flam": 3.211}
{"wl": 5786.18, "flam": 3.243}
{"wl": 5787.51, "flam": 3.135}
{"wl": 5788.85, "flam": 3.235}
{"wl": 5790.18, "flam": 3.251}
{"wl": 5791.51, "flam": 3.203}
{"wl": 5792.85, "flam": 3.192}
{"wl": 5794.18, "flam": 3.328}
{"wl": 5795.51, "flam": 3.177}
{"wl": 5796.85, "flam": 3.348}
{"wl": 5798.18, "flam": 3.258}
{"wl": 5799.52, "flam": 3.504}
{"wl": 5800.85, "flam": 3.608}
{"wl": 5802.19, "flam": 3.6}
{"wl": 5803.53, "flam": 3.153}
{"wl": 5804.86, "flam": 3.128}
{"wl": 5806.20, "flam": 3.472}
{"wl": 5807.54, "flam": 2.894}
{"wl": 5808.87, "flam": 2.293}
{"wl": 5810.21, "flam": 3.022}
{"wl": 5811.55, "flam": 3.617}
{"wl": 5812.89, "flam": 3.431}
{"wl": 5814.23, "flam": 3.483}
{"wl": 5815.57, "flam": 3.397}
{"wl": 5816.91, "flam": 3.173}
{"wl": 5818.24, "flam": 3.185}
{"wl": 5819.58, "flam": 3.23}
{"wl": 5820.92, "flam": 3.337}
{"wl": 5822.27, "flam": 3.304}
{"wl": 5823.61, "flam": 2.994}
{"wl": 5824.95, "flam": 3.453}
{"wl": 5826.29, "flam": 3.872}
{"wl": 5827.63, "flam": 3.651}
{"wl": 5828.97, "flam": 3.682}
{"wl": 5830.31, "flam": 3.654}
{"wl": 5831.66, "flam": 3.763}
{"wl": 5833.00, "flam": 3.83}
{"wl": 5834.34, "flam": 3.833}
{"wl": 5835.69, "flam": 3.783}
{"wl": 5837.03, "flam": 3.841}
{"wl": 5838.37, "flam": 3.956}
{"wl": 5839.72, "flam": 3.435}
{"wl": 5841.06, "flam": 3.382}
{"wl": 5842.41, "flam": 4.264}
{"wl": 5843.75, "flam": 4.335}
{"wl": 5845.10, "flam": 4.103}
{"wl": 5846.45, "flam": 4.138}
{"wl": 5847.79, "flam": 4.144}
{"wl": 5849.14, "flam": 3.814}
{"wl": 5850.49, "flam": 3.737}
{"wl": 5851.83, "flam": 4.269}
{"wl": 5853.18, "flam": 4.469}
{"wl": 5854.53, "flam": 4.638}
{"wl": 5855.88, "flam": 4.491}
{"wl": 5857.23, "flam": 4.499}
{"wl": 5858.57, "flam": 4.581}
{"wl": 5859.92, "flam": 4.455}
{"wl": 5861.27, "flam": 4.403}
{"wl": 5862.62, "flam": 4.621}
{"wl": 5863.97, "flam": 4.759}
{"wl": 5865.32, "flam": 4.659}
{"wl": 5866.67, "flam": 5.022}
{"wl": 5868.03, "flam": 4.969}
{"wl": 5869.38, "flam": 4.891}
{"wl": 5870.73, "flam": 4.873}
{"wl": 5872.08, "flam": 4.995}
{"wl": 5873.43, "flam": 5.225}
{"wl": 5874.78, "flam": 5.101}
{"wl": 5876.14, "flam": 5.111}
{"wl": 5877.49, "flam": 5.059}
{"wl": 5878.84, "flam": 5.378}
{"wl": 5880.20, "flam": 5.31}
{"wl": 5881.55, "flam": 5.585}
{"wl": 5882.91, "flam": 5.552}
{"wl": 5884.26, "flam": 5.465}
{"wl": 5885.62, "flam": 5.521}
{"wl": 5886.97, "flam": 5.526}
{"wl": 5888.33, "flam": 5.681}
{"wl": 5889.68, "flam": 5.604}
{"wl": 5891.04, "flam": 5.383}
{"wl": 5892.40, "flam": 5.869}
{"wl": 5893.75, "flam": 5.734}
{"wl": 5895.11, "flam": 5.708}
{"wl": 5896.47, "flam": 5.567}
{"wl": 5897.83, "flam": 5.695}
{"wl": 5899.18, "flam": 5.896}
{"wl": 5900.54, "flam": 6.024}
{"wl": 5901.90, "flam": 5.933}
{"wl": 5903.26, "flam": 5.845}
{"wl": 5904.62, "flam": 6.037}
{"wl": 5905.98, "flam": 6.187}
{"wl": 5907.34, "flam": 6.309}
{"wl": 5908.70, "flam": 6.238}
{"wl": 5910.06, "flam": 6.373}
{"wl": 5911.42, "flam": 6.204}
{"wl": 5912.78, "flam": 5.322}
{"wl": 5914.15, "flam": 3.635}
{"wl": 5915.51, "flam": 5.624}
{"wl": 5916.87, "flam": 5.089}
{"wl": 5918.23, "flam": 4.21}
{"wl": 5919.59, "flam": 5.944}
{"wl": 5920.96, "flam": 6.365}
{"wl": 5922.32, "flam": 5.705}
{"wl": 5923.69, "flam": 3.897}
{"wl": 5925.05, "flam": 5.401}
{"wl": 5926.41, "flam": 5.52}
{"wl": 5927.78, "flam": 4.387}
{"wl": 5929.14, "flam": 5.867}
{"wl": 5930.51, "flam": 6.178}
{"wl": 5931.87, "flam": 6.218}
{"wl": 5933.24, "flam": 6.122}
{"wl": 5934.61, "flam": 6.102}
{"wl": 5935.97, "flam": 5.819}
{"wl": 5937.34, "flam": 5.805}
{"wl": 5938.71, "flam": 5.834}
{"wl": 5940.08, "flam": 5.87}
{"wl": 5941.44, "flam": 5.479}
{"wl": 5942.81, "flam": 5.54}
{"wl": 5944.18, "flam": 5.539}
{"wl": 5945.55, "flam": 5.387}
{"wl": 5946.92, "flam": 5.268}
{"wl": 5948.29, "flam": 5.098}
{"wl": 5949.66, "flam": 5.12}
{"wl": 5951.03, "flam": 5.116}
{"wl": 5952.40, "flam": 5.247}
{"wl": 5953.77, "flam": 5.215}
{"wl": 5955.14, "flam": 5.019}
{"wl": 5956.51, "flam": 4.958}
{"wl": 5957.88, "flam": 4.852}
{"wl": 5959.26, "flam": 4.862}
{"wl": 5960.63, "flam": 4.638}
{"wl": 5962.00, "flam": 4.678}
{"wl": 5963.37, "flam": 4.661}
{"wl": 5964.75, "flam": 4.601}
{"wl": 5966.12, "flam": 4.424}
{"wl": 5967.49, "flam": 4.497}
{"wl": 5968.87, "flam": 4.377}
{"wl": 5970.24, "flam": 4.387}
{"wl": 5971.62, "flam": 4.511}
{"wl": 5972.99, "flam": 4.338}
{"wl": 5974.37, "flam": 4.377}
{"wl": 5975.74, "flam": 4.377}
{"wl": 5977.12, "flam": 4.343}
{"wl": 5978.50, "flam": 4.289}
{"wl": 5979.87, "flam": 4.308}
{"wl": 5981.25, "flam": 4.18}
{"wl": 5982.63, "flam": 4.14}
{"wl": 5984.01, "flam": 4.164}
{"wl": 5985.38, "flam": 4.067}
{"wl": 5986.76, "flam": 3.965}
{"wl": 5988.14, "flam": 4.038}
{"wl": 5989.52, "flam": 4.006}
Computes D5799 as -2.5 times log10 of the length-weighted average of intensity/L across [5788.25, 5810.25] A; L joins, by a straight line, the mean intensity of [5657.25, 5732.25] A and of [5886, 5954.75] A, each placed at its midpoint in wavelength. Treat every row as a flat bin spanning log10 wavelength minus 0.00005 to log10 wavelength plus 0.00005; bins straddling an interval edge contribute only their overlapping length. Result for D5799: 0.30 mag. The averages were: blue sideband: 3.13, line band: 3.22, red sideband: 5.59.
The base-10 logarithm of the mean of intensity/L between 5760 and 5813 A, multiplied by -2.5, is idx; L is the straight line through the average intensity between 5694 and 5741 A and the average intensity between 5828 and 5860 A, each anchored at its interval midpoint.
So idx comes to 0.13 mag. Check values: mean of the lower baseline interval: 3.17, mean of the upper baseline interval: 4.04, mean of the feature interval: 3.23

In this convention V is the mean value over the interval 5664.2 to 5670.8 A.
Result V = 3.12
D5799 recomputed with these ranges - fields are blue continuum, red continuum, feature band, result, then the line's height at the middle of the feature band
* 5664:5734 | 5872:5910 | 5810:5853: 0.31 mag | 4.87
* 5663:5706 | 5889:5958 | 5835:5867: 0.14 mag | 4.82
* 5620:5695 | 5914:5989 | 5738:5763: 0.14 mag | 3.68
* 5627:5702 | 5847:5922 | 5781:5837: 0.32 mag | 4.5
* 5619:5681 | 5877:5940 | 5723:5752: 0.23 mag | 3.93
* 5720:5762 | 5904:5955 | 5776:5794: 0.16 mag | 3.74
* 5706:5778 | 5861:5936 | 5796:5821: 0.26 mag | 4.16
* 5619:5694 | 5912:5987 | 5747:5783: 0.17 mag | 3.79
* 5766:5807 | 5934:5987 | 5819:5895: -0.15 mag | 3.91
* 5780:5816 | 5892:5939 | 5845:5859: 0.03 mag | 4.37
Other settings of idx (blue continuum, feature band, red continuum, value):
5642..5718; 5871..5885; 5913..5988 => -0.174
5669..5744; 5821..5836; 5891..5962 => 0.232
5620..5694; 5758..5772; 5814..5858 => 0.092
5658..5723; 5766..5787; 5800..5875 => 0.117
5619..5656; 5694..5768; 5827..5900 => 0.171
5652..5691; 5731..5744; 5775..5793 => -0.009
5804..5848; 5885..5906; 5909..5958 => -0.203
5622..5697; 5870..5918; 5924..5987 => -0.207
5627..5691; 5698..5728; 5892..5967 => 0.125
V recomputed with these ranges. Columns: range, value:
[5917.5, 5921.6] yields 5.49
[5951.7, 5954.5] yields 5.23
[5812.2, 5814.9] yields 3.45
